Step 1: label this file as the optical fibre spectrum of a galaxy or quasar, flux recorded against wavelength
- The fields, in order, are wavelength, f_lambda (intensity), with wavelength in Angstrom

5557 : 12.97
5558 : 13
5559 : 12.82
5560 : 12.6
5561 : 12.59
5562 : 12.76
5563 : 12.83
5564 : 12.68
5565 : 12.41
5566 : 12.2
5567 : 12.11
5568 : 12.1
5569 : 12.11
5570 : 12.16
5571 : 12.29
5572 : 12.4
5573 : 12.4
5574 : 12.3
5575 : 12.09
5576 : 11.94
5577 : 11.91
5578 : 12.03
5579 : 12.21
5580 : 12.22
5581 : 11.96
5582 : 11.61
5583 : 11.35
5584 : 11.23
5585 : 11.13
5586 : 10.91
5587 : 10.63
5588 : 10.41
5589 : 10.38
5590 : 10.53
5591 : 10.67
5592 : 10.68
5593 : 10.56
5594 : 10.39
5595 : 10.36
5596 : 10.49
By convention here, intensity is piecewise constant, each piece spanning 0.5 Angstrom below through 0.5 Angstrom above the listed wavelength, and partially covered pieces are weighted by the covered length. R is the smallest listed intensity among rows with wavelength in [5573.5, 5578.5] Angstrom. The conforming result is 11.91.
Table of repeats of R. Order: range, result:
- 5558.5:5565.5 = 12.41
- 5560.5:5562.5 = 12.59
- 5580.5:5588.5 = 10.41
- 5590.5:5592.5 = 10.67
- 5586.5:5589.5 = 10.38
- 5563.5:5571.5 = 12.1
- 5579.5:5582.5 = 11.61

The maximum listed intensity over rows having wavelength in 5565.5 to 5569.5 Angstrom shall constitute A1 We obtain 12.2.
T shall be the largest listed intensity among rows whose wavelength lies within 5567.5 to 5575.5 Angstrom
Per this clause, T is 12.4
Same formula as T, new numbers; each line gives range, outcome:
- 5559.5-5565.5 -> 12.83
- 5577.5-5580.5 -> 12.22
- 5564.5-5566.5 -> 12.41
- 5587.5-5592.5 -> 10.68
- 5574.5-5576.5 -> 12.09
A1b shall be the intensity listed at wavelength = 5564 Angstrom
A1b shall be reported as 12.68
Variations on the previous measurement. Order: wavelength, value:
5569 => 12.11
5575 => 12.09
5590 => 10.53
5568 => 12.1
